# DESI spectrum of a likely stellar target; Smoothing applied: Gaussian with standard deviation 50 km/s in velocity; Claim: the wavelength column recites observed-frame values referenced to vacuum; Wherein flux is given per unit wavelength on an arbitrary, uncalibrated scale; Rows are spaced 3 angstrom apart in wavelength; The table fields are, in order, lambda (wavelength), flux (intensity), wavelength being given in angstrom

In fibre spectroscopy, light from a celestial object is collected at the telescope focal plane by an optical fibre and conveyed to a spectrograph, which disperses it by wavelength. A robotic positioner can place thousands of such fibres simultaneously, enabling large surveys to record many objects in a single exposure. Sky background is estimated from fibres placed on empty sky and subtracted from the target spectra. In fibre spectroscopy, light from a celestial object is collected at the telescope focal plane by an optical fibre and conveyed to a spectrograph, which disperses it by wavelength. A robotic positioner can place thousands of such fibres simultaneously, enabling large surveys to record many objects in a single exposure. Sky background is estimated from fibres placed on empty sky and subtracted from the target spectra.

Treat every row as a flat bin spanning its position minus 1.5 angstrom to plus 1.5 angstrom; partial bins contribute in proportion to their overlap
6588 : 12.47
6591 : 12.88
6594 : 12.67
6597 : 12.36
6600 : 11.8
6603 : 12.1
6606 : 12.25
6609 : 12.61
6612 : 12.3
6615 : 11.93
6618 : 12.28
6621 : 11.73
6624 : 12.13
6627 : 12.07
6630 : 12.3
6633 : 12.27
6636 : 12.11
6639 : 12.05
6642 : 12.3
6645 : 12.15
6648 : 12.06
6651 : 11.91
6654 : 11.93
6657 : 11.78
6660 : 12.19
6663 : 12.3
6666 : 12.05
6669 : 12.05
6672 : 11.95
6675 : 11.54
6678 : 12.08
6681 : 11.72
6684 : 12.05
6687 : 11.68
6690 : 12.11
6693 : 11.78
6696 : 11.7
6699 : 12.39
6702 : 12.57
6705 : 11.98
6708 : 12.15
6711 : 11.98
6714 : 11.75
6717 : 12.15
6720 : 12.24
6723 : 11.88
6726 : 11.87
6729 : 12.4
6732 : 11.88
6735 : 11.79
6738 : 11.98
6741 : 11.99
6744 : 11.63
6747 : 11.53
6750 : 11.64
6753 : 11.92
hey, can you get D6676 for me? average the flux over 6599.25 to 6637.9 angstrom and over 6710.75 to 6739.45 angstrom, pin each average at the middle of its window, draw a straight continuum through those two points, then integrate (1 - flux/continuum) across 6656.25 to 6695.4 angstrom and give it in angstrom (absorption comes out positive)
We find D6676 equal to 0.40 angstrom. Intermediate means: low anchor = 12.2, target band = 11.9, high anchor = 12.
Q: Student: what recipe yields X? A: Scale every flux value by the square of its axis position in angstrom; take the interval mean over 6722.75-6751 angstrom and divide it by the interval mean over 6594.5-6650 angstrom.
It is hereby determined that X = 1.0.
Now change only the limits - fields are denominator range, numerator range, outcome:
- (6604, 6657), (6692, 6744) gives 1.02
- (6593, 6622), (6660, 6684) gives 1.00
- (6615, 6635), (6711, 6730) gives 1.02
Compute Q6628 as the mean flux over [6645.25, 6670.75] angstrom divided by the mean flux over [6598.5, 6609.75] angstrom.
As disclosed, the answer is 0.99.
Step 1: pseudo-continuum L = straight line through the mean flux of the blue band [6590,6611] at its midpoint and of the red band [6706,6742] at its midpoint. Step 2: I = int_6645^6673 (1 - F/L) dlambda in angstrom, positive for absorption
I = 0.4 angstrom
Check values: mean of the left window 12.4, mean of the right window 12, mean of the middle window 12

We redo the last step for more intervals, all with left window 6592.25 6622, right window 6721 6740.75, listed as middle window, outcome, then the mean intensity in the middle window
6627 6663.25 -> 0.1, 12.1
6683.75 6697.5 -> 0.2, 11.8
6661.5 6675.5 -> 0.1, 12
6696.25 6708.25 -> -0.2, 12.2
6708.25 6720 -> 0.0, 12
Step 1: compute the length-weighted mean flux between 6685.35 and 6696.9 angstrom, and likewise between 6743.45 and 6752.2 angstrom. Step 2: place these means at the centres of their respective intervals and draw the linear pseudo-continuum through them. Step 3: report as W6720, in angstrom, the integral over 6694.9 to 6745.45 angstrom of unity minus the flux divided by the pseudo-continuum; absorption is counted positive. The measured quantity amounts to -1.3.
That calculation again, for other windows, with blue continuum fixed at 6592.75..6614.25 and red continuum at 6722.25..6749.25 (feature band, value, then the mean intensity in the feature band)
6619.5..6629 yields 0.2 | 12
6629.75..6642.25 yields 0.0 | 12.2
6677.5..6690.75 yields 0.1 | 11.9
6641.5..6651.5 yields 0.0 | 12.1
